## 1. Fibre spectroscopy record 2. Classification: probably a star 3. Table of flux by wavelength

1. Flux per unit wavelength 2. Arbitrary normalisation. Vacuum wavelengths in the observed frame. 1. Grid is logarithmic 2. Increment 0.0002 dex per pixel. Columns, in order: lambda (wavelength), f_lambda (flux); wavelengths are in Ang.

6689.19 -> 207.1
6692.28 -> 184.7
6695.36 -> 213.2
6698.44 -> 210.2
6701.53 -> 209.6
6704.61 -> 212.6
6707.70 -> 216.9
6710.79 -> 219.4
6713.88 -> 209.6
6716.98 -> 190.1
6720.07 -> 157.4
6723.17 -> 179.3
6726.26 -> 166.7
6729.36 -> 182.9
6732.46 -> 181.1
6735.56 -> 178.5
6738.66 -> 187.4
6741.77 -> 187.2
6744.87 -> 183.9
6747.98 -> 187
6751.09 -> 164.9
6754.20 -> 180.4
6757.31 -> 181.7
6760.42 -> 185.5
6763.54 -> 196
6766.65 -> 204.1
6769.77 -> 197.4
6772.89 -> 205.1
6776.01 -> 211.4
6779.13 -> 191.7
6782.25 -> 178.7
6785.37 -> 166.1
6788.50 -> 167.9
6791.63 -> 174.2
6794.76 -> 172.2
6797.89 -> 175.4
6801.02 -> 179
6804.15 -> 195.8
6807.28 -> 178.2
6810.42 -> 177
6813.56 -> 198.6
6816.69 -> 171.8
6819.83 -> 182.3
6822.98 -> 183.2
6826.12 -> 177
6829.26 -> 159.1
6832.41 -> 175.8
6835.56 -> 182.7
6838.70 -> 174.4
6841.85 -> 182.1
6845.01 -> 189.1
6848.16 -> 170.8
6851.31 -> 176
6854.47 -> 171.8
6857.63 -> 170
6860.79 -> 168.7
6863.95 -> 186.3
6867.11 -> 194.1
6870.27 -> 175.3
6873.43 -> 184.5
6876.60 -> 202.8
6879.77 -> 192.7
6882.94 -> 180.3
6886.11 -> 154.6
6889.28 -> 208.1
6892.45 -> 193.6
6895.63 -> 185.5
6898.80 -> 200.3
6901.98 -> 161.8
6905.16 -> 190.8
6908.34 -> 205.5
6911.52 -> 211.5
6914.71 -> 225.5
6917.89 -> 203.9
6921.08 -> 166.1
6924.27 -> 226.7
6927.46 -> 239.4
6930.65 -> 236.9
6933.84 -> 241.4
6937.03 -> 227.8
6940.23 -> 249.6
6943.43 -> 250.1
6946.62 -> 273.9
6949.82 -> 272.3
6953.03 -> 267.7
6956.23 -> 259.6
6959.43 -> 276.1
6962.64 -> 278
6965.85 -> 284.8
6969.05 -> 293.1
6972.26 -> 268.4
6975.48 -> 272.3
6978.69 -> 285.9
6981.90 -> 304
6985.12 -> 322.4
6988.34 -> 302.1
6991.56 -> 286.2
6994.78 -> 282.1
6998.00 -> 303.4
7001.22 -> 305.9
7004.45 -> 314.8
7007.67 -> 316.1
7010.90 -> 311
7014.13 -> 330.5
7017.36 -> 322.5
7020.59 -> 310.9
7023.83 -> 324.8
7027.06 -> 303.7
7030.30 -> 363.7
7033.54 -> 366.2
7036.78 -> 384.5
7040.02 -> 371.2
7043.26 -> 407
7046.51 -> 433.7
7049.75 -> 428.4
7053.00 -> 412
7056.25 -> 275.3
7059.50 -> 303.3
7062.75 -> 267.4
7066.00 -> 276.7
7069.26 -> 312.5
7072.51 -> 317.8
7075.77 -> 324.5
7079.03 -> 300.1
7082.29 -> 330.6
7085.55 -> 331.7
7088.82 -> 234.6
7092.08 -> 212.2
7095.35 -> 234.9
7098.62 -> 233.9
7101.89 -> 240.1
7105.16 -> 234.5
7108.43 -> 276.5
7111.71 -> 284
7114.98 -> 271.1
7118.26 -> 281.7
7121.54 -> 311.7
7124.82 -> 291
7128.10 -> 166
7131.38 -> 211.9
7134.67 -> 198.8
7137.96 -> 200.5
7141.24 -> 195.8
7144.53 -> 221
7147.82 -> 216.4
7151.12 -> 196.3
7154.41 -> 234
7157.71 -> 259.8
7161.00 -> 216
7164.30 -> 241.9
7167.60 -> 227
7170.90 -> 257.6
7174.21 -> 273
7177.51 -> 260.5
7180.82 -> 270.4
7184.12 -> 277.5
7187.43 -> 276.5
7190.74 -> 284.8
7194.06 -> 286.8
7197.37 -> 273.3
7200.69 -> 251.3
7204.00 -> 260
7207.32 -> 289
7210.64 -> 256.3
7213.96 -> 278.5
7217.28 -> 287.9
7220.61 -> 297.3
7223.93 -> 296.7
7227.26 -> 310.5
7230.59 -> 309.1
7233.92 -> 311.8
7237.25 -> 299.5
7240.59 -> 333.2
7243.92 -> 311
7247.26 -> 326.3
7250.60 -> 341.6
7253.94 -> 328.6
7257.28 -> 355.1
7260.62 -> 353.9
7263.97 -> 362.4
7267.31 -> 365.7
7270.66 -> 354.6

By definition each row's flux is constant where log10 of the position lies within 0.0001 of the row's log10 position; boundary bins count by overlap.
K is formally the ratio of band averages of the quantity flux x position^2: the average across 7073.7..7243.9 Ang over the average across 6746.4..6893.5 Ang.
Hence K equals 1.6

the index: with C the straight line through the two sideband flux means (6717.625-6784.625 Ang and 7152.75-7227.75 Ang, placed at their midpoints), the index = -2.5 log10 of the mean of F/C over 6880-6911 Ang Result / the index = 0.13 mag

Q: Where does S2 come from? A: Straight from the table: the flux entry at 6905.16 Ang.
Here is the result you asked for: 190.8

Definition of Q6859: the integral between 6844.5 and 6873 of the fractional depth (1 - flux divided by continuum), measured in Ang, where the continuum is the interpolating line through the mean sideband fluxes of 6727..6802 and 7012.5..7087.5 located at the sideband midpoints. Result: 6.9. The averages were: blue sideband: 184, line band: 178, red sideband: 339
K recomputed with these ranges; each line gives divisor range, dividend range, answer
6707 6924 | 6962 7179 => 1.66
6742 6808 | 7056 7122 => 1.65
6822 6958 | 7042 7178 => 1.43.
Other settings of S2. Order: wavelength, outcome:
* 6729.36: 182.9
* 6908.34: 205.5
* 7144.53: 221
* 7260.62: 353.9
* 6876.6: 202.8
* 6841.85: 182.1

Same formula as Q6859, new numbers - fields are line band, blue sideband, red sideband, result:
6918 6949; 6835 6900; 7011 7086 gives 0.78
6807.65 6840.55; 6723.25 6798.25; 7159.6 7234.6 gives 3.08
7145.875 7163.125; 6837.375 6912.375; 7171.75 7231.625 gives 2.65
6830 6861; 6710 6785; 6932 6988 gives 6.91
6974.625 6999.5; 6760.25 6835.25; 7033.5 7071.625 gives 1.06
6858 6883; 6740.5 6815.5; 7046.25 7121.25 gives 3.77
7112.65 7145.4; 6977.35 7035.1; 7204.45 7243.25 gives 7.33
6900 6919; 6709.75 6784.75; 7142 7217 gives 1.16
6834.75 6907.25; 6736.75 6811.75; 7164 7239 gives 8.12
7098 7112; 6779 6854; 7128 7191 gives -1.64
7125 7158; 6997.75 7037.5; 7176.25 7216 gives 8.83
